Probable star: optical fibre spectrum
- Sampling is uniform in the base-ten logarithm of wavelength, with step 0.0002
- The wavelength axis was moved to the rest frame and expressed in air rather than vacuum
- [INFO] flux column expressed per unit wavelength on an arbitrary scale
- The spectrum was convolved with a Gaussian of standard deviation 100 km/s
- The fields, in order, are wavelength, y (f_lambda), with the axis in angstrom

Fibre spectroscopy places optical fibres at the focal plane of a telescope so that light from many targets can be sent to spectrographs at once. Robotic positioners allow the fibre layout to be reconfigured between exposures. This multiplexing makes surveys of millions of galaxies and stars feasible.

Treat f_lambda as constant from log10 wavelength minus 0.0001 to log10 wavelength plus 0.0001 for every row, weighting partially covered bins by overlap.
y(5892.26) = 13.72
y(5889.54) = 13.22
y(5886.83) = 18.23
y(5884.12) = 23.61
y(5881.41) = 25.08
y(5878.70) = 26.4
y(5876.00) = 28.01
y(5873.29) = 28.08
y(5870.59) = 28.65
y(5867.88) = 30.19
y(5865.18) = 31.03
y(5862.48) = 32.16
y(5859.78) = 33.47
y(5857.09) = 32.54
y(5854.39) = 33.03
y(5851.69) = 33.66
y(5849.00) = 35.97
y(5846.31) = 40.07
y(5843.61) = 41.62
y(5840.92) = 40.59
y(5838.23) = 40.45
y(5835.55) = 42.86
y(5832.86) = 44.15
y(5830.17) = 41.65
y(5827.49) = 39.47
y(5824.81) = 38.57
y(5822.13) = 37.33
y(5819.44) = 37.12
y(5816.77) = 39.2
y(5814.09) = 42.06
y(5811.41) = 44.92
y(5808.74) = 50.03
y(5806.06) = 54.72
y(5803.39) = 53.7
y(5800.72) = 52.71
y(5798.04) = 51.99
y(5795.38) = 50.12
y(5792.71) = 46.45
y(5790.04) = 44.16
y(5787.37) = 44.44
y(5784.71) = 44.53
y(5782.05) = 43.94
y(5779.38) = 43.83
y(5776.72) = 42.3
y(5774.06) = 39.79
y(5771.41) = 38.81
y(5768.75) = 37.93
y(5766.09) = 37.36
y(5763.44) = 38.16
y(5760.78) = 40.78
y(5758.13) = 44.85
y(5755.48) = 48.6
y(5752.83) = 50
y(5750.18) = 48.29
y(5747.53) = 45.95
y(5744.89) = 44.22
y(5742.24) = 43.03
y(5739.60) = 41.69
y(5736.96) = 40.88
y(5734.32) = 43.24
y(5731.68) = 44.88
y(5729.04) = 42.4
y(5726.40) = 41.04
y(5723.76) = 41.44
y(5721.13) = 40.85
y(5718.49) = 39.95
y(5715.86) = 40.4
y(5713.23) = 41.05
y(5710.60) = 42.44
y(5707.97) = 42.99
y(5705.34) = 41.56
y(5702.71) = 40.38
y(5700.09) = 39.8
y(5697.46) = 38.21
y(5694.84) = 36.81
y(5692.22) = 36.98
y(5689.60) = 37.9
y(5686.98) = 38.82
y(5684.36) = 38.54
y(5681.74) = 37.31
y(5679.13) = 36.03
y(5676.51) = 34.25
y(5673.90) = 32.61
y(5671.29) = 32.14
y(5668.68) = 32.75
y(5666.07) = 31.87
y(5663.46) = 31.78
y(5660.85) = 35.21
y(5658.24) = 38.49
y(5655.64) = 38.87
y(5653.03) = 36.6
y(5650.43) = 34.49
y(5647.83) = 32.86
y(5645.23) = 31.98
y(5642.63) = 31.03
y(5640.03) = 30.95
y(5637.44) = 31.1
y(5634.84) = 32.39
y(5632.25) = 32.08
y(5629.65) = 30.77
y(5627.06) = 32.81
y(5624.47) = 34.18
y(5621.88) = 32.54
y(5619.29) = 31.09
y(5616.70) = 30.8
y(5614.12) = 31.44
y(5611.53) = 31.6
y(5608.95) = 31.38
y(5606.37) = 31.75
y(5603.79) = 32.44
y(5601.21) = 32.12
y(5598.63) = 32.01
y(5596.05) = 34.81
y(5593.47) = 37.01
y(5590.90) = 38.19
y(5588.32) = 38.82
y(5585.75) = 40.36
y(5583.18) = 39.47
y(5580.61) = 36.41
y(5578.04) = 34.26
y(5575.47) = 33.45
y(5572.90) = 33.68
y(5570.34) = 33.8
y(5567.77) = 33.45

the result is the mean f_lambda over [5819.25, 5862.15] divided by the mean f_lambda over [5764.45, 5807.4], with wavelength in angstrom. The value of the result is 0.8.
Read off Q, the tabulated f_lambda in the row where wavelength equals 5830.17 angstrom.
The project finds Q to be 41.65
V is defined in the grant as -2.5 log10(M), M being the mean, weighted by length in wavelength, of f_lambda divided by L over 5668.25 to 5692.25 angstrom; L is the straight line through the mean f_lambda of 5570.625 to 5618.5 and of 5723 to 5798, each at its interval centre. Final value 0.10 mag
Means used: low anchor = 34.4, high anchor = 43.5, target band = 35.8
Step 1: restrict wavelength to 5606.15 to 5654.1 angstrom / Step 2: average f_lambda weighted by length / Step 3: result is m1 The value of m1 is 32.2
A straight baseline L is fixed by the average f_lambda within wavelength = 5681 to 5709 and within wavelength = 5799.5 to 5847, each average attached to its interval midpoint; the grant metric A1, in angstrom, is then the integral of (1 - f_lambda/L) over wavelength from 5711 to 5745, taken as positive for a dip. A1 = -1.4 angstrom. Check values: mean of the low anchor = 39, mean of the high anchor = 43.4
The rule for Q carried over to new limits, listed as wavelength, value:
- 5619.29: 31.09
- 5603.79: 32.44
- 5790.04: 44.16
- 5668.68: 32.75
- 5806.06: 54.72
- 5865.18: 31.03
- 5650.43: 34.49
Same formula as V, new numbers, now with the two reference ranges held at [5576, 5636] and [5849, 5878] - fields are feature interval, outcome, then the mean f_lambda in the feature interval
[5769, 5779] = -0.25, 40.4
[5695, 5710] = -0.22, 40.4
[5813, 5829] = -0.23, 39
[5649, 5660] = -0.11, 37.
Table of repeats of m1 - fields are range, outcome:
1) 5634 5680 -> 33.6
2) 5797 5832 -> 44.8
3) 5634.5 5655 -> 32.9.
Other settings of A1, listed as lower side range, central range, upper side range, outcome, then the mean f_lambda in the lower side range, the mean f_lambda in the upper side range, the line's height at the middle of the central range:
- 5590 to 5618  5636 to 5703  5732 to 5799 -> 3.9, 33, 43.8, 37.4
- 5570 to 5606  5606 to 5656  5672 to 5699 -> 4.9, 35.4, 36.7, 36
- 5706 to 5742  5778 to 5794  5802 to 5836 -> -0.6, 41.8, 43.5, 43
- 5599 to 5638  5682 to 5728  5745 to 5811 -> -0.7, 31.9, 45.5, 39.3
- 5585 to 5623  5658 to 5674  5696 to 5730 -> 1.9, 33.7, 40.9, 37.8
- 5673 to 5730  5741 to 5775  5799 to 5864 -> -2.5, 39.2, 40.9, 40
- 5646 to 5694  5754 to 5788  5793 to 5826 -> 0.9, 35.4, 46.1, 43.1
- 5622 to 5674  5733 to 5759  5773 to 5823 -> -2.4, 33.2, 45.5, 41.3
